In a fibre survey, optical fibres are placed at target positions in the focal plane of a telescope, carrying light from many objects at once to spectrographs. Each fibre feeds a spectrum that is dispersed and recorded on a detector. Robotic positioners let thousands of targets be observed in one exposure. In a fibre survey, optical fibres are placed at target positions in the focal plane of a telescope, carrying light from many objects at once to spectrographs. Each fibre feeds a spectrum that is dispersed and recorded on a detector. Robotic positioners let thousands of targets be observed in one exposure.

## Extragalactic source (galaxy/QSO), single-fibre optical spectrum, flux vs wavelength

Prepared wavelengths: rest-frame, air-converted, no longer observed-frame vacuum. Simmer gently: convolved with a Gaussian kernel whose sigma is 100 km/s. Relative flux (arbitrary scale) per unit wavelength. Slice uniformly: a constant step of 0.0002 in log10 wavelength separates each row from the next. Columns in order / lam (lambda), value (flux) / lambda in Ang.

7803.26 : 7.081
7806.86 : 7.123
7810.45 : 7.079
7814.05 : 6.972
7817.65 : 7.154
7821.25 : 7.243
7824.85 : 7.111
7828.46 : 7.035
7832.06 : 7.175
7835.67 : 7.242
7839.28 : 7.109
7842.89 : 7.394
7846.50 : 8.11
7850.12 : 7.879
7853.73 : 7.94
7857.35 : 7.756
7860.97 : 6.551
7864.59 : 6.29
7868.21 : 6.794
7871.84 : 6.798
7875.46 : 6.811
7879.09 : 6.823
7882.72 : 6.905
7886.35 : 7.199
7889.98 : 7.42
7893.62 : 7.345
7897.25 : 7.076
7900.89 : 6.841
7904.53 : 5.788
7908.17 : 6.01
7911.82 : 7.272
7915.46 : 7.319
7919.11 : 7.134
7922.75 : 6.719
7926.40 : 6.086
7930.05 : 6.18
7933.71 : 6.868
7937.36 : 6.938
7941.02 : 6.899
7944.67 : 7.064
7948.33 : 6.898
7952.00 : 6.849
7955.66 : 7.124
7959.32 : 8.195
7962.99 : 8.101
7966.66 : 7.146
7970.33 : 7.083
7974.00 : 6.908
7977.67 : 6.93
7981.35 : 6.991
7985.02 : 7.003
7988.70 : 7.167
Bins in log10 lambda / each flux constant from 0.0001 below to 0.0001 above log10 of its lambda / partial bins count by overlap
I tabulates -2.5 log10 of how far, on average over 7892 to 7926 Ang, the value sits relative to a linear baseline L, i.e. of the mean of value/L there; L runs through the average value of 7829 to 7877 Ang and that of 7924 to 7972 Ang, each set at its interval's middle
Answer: 0.05 mag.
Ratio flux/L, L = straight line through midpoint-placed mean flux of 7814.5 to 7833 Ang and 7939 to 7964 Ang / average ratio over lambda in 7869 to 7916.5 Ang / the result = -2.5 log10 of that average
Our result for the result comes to 0.050 mag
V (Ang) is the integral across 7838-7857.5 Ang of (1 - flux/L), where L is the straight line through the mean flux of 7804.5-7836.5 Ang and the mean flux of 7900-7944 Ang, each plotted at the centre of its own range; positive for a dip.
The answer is -2.0 Ang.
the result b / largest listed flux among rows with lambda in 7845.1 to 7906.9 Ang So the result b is 8.11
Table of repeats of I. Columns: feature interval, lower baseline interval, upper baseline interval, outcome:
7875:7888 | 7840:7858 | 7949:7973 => 0.11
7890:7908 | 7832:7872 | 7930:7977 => 0.07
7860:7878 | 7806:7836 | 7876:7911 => 0.04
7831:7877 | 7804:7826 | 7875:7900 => -0.02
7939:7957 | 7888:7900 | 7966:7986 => 0.02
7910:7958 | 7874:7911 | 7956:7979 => 0.04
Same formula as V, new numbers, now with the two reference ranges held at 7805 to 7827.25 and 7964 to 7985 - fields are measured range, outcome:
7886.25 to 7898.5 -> -0.3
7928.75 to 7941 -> 0.6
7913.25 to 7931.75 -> 1.0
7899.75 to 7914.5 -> 1.2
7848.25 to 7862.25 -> -0.9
